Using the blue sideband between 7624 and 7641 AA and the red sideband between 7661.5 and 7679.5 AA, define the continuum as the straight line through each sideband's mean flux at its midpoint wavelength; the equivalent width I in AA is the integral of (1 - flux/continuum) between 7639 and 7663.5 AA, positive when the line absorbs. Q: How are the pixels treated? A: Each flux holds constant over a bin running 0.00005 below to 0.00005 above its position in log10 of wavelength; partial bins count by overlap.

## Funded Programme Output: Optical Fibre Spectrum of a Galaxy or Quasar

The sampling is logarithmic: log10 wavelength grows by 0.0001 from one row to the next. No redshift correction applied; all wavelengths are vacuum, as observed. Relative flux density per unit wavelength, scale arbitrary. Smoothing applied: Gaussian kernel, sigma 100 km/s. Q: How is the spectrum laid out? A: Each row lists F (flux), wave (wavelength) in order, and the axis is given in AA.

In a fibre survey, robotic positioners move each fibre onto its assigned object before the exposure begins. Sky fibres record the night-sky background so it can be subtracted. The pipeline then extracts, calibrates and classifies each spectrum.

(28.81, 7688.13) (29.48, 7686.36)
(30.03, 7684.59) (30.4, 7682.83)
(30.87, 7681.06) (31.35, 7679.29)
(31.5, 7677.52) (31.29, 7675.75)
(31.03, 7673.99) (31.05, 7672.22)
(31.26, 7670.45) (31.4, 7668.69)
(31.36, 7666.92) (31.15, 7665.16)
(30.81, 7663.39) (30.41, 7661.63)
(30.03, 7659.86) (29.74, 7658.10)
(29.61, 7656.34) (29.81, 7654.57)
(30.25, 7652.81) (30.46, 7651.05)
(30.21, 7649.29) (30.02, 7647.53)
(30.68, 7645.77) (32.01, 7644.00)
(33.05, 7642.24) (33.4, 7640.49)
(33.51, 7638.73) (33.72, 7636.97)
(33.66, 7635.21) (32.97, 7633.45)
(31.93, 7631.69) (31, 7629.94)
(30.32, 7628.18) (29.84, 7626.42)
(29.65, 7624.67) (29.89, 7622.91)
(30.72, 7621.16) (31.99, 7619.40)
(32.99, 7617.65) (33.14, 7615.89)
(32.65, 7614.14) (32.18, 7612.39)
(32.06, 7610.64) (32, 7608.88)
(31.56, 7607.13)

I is 0.6 AA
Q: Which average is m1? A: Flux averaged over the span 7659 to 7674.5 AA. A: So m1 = 30.9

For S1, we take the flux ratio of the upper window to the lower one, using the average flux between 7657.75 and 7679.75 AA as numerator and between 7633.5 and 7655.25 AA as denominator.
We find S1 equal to 1.0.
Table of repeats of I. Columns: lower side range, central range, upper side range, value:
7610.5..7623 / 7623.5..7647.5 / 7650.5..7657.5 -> -0.7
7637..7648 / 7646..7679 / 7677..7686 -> 0.9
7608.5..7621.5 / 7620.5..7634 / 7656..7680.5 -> 0.5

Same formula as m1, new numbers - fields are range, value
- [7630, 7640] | 33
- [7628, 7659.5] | 31.5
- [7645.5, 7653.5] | 30.3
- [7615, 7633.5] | 31.2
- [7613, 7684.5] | 31.3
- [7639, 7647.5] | 32.1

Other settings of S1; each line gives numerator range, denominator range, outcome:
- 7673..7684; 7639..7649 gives 0.98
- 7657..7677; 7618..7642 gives 0.97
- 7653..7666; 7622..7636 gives 0.97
